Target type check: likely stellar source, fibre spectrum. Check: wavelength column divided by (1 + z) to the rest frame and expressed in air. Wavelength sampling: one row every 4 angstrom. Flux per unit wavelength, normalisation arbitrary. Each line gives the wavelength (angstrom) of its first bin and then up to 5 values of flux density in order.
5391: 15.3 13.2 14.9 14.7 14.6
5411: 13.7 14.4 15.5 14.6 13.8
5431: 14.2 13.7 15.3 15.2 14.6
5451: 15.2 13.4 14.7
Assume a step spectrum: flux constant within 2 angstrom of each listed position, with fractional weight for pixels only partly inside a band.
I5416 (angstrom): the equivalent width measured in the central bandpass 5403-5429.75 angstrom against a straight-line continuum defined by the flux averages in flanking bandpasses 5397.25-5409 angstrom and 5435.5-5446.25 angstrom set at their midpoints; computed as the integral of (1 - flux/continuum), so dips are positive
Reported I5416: 0.7 angstrom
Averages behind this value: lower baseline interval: 14.7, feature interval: 14.4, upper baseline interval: 15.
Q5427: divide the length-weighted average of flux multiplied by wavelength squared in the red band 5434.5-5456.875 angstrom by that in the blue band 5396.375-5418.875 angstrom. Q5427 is 1.0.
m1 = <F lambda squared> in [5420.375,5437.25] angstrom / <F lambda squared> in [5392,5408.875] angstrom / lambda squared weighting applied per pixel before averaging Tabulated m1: 1.0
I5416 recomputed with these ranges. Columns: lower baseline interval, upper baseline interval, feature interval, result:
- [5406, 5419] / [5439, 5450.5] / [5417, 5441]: 0.3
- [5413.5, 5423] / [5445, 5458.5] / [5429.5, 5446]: 0.0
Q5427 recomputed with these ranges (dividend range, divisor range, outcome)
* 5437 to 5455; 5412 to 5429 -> 1.03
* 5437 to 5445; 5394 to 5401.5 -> 1.09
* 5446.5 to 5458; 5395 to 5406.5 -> 1.01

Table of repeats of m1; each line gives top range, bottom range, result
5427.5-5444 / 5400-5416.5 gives 1.02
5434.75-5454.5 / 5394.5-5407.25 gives 1.04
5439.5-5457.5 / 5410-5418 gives 1.04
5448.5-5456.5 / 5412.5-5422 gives 0.98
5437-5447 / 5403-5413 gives 1.07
